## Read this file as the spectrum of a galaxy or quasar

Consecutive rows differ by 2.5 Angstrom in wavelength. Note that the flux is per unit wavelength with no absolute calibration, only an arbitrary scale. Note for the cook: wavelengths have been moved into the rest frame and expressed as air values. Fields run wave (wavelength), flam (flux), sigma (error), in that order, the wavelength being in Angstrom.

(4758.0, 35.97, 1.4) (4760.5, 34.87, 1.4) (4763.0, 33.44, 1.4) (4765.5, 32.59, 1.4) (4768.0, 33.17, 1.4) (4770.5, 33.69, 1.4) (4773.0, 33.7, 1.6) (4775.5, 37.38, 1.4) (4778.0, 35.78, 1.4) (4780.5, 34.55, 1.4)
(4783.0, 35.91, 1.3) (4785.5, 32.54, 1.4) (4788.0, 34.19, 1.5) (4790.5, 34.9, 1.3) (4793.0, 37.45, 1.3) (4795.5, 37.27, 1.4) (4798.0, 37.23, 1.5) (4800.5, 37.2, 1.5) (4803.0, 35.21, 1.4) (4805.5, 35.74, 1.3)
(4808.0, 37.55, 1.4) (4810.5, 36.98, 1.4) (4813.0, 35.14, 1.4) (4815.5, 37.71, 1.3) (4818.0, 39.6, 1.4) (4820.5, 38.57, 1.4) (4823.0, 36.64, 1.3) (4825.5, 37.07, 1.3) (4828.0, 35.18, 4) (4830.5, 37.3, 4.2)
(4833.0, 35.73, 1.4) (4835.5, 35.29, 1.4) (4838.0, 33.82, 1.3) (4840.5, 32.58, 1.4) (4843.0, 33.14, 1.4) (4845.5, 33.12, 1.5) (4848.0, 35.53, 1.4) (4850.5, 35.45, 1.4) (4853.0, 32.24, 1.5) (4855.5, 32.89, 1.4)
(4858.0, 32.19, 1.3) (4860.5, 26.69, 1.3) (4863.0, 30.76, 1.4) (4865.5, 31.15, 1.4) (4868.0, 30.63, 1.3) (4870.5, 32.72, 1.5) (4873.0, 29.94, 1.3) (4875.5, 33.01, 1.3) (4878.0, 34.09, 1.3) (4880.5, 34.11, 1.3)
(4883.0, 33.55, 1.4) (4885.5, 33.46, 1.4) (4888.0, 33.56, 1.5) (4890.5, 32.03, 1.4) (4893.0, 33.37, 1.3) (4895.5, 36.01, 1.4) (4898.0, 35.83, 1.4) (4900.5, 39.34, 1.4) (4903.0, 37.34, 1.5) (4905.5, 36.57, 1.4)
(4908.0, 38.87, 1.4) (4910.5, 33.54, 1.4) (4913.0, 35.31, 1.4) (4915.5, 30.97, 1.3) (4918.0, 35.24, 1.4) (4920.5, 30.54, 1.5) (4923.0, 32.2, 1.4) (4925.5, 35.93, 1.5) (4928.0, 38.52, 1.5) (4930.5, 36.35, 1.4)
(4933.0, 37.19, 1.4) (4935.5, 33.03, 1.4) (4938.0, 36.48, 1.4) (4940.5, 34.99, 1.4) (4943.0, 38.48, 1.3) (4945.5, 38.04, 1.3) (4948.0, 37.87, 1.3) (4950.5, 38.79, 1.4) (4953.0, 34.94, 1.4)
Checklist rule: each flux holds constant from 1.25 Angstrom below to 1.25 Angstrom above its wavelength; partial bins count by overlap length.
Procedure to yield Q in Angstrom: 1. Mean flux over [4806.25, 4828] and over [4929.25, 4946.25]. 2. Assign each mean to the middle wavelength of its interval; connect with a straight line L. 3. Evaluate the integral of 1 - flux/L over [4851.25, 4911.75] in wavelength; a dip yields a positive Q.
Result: 5.3 Angstrom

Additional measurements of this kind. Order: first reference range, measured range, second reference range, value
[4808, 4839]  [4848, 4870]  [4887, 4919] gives 2.6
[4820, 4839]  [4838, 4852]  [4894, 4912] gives 0.9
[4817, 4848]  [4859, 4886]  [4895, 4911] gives 3.4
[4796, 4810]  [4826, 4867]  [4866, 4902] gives 2.0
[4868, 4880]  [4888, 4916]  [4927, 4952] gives -0.9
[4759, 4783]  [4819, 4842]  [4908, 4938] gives -0.8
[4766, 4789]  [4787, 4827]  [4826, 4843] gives -2.4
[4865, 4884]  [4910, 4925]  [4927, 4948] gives 1.0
